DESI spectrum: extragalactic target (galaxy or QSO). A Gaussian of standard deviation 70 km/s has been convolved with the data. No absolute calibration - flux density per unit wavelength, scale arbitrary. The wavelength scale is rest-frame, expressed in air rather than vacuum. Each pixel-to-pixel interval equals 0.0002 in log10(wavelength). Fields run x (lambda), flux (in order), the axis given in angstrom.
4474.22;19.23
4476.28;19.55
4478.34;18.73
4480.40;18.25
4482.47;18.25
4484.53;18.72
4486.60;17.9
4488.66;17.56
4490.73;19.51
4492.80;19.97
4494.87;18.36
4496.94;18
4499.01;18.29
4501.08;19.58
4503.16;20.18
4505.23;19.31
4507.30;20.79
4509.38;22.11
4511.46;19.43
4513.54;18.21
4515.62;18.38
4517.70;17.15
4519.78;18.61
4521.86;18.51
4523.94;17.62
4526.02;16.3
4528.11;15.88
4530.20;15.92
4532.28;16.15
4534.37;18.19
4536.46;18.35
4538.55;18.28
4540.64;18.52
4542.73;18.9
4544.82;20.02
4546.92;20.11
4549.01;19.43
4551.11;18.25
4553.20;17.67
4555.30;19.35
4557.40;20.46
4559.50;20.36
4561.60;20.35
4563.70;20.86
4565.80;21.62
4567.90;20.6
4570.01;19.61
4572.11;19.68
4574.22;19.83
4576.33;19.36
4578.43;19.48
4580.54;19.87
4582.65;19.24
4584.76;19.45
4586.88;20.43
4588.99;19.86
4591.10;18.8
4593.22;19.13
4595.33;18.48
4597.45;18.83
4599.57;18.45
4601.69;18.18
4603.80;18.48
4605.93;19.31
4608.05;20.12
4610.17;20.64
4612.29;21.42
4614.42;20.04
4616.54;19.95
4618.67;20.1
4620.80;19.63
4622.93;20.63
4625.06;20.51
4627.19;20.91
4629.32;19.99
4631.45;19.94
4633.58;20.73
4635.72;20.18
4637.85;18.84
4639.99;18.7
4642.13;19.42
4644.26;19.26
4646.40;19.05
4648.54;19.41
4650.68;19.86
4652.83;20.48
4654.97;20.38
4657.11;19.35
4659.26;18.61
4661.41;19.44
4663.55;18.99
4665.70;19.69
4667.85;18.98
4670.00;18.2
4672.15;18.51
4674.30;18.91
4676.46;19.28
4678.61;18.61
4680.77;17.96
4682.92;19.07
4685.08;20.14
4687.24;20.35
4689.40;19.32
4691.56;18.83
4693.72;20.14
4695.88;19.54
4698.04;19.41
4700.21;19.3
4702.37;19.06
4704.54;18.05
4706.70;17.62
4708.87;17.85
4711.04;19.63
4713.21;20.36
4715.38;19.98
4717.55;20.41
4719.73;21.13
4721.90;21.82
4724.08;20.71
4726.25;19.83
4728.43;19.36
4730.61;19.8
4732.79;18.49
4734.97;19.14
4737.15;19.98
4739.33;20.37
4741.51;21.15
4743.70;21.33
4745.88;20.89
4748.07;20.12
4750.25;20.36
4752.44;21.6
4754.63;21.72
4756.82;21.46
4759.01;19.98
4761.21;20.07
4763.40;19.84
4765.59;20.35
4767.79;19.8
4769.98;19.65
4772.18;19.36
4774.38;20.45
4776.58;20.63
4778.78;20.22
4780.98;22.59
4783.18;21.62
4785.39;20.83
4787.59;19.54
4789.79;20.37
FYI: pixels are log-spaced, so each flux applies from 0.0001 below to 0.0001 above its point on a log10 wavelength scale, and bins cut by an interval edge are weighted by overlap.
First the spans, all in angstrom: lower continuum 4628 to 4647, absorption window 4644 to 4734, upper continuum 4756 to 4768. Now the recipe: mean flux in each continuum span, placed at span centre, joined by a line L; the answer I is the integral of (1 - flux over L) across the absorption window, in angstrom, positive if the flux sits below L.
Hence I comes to 2.09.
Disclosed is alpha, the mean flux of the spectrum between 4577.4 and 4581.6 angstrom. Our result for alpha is 19.7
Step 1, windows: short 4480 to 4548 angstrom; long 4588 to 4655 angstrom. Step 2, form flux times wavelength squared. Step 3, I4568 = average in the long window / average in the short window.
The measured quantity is 1.11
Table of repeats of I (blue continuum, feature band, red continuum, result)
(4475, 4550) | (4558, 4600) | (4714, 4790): -1.42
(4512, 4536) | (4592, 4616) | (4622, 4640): 0.08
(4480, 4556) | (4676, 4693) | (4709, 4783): 0.56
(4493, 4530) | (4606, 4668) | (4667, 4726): -2.30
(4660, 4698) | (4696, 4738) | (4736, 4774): 0.53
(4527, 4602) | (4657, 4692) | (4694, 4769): 1.14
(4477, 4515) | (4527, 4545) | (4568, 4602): 1.41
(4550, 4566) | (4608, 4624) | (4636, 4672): -0.69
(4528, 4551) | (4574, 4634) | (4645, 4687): -3.06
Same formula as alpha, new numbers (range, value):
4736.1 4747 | 20.7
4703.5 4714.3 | 18.7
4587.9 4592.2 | 19.3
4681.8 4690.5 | 19.7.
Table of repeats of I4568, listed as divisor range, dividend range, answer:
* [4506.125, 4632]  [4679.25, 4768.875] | 1.10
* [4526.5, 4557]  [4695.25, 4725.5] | 1.16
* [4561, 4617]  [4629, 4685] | 1.01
